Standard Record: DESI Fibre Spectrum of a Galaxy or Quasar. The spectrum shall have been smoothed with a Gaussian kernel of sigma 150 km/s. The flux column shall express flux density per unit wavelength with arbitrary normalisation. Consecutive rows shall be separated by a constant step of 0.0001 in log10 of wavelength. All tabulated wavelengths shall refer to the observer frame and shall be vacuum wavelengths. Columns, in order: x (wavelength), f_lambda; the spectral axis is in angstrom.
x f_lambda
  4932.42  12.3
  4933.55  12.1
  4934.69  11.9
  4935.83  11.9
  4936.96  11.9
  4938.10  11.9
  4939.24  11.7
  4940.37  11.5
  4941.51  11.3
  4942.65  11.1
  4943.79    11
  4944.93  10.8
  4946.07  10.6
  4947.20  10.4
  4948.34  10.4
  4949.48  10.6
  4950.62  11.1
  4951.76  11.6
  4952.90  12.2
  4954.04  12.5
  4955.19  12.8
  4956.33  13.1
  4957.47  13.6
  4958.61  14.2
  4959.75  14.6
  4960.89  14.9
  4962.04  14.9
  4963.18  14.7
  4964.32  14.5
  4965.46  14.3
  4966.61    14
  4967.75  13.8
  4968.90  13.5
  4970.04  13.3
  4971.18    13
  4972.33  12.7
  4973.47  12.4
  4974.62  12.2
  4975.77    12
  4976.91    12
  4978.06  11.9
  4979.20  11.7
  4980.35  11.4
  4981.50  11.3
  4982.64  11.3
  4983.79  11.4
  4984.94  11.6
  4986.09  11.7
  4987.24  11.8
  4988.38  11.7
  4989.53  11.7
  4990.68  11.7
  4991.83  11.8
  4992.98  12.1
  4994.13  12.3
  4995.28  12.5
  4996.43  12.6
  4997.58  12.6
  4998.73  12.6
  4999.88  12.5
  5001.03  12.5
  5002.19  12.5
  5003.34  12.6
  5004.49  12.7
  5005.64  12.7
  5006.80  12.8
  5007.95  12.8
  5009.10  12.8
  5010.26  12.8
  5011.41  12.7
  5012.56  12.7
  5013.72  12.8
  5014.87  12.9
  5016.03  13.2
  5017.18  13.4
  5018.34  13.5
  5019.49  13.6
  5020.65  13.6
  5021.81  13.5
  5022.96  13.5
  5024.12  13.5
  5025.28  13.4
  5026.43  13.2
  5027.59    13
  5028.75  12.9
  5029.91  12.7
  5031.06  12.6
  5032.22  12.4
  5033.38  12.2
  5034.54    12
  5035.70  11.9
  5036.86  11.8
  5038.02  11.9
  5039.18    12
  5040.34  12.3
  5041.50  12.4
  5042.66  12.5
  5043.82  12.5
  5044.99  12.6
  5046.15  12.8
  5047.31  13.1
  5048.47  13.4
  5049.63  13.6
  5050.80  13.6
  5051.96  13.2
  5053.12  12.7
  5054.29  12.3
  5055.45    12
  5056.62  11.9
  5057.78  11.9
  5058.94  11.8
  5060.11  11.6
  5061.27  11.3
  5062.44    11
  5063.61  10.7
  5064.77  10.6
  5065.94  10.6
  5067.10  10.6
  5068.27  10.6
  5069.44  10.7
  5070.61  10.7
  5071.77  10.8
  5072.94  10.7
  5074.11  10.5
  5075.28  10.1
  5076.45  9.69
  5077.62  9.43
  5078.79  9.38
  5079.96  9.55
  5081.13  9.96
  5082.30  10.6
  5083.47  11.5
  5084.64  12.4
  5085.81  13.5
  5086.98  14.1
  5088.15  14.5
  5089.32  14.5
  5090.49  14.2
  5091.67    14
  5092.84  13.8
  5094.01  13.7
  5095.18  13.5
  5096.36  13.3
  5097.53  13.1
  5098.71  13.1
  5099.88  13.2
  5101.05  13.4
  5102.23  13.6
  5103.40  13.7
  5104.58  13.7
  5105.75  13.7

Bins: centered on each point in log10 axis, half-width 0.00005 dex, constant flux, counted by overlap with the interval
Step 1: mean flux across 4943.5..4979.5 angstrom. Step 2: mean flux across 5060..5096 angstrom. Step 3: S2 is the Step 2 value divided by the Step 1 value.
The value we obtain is 0.91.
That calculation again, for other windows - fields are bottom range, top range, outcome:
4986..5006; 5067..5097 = 0.96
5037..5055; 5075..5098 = 0.97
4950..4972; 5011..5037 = 0.96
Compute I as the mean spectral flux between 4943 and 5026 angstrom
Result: 12.6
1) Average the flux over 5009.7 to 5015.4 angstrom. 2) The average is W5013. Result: 12.8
